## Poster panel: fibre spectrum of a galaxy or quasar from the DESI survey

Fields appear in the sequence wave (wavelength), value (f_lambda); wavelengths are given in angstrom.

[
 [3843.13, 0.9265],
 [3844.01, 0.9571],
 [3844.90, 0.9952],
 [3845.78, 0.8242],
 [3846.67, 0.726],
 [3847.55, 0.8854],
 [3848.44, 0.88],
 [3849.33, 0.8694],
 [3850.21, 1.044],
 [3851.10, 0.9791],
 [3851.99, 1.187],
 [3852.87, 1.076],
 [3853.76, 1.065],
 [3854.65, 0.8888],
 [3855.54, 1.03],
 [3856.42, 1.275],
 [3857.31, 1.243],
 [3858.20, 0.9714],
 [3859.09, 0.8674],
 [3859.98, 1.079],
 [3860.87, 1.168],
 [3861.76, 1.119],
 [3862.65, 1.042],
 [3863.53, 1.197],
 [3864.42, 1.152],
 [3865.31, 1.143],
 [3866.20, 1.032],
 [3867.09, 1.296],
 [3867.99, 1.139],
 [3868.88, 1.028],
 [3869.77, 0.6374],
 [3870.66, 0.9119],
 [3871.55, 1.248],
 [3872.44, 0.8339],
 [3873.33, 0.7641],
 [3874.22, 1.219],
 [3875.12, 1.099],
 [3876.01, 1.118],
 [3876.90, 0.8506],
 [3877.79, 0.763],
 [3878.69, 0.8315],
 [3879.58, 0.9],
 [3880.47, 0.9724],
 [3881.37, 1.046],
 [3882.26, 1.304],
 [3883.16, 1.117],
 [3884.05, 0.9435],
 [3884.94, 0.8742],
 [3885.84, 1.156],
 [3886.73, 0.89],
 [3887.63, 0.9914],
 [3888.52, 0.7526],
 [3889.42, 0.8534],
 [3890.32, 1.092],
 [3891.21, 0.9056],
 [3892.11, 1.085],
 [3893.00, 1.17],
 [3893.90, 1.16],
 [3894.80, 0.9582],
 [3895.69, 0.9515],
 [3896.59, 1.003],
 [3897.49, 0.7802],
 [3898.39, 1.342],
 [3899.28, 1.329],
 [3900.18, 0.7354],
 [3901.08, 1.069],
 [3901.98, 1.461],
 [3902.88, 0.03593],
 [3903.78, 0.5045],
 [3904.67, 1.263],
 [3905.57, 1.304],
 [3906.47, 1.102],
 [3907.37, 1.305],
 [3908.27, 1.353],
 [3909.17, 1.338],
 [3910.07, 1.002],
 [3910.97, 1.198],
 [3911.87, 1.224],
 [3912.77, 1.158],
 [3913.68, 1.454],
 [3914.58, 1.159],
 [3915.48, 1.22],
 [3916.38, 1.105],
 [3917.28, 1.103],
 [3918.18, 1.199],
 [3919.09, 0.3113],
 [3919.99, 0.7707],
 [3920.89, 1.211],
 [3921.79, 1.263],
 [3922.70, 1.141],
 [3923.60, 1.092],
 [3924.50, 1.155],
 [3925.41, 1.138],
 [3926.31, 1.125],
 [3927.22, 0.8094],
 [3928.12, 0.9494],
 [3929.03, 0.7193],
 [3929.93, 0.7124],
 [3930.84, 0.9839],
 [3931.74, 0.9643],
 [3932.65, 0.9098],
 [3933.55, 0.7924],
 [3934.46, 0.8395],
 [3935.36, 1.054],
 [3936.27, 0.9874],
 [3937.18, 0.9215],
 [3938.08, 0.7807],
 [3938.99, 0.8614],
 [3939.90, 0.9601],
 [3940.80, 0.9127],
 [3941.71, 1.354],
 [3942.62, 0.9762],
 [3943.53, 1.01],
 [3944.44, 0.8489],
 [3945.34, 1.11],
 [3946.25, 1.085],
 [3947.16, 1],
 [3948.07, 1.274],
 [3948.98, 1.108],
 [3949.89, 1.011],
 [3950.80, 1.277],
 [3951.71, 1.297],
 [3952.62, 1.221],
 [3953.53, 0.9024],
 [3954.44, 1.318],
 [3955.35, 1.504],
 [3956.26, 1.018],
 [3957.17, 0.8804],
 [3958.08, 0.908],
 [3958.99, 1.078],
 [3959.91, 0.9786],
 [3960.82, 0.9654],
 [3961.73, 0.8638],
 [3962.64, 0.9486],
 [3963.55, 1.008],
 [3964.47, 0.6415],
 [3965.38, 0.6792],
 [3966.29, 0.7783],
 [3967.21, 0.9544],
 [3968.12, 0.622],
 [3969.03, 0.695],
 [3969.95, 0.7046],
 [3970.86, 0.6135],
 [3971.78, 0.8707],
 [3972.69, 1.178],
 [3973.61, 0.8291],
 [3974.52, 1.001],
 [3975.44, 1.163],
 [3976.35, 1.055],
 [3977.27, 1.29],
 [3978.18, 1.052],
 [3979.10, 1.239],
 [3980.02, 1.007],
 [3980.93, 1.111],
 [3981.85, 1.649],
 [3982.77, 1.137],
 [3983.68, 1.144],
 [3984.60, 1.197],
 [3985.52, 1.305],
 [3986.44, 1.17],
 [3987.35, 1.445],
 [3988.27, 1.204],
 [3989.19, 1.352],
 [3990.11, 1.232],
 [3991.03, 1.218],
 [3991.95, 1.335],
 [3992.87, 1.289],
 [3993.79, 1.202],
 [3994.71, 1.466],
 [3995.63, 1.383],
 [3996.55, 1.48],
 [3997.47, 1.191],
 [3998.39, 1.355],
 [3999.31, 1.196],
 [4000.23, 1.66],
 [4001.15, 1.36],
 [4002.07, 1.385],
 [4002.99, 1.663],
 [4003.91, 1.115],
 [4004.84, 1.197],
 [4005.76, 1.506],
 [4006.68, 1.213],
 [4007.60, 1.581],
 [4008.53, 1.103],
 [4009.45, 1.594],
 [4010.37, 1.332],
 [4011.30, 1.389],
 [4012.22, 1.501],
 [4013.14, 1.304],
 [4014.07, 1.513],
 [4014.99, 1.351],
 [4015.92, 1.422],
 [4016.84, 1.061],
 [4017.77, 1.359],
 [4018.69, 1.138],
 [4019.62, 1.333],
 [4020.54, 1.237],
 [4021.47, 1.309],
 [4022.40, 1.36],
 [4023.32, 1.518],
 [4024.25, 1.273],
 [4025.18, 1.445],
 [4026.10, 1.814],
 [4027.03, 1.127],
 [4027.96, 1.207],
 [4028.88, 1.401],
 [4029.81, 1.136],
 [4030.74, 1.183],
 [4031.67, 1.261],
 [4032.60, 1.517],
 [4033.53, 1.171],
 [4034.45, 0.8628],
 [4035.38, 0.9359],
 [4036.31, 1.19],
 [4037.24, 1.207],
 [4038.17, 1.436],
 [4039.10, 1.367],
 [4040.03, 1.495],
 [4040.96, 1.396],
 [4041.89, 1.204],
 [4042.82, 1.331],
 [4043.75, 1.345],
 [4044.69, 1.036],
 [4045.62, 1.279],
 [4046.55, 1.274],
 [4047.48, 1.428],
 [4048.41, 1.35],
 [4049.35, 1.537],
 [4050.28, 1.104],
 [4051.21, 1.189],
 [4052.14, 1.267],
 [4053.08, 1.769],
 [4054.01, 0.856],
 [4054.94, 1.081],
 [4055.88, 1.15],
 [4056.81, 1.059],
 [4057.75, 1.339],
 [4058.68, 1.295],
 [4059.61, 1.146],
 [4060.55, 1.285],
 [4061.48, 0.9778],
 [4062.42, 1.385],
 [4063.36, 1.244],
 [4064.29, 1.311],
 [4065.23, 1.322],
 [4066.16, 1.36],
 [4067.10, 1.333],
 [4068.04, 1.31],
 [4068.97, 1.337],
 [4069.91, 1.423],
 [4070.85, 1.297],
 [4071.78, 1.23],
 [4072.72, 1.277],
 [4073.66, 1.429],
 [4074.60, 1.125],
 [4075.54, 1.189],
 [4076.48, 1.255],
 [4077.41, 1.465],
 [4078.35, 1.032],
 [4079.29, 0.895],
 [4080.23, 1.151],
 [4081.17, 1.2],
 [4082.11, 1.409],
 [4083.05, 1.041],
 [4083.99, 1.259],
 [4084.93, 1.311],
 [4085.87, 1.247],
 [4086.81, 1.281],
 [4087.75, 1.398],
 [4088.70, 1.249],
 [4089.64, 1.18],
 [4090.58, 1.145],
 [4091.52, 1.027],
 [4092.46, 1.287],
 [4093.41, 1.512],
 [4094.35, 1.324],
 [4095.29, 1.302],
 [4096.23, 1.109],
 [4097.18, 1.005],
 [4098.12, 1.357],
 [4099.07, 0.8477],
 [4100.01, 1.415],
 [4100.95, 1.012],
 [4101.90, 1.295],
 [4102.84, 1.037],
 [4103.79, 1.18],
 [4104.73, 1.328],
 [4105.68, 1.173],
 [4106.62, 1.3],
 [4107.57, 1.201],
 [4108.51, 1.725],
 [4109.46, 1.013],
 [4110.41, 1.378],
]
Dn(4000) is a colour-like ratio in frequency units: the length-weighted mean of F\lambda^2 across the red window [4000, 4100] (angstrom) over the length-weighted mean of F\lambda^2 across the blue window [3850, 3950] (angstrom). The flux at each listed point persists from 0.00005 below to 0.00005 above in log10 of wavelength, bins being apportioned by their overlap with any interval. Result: 1.34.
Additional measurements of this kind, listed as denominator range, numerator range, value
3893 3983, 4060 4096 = 1.32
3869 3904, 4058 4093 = 1.41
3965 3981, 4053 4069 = 1.39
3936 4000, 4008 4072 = 1.23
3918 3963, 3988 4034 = 1.37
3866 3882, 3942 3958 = 1.17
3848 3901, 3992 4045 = 1.39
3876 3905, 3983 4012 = 1.44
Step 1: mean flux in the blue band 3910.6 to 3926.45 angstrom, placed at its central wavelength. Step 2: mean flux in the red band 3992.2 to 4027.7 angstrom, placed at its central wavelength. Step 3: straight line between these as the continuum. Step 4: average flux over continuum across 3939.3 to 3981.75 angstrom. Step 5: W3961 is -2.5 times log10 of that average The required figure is 0.21 mag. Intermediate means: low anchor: 1.11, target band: 1.01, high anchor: 1.36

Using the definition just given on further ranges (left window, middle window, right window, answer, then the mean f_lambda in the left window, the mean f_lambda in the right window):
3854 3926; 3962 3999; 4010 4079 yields 0.081 mag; 1.05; 1.28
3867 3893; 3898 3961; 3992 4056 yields 0.048 mag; 0.986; 1.32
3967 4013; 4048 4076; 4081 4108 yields -0.038 mag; 1.22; 1.22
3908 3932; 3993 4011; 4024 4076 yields -0.143 mag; 1.07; 1.27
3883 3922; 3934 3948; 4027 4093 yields 0.114 mag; 1.05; 1.25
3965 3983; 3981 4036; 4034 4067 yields -0.195 mag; 0.981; 1.25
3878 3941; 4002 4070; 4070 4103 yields -0.122 mag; 1.01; 1.22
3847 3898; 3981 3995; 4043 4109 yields -0.121 mag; 1.01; 1.25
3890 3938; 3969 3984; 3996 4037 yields 0.153 mag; 1.03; 1.32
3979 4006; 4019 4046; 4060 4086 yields -0.007 mag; 1.31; 1.25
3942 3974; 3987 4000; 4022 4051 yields -0.173 mag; 0.978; 1.3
